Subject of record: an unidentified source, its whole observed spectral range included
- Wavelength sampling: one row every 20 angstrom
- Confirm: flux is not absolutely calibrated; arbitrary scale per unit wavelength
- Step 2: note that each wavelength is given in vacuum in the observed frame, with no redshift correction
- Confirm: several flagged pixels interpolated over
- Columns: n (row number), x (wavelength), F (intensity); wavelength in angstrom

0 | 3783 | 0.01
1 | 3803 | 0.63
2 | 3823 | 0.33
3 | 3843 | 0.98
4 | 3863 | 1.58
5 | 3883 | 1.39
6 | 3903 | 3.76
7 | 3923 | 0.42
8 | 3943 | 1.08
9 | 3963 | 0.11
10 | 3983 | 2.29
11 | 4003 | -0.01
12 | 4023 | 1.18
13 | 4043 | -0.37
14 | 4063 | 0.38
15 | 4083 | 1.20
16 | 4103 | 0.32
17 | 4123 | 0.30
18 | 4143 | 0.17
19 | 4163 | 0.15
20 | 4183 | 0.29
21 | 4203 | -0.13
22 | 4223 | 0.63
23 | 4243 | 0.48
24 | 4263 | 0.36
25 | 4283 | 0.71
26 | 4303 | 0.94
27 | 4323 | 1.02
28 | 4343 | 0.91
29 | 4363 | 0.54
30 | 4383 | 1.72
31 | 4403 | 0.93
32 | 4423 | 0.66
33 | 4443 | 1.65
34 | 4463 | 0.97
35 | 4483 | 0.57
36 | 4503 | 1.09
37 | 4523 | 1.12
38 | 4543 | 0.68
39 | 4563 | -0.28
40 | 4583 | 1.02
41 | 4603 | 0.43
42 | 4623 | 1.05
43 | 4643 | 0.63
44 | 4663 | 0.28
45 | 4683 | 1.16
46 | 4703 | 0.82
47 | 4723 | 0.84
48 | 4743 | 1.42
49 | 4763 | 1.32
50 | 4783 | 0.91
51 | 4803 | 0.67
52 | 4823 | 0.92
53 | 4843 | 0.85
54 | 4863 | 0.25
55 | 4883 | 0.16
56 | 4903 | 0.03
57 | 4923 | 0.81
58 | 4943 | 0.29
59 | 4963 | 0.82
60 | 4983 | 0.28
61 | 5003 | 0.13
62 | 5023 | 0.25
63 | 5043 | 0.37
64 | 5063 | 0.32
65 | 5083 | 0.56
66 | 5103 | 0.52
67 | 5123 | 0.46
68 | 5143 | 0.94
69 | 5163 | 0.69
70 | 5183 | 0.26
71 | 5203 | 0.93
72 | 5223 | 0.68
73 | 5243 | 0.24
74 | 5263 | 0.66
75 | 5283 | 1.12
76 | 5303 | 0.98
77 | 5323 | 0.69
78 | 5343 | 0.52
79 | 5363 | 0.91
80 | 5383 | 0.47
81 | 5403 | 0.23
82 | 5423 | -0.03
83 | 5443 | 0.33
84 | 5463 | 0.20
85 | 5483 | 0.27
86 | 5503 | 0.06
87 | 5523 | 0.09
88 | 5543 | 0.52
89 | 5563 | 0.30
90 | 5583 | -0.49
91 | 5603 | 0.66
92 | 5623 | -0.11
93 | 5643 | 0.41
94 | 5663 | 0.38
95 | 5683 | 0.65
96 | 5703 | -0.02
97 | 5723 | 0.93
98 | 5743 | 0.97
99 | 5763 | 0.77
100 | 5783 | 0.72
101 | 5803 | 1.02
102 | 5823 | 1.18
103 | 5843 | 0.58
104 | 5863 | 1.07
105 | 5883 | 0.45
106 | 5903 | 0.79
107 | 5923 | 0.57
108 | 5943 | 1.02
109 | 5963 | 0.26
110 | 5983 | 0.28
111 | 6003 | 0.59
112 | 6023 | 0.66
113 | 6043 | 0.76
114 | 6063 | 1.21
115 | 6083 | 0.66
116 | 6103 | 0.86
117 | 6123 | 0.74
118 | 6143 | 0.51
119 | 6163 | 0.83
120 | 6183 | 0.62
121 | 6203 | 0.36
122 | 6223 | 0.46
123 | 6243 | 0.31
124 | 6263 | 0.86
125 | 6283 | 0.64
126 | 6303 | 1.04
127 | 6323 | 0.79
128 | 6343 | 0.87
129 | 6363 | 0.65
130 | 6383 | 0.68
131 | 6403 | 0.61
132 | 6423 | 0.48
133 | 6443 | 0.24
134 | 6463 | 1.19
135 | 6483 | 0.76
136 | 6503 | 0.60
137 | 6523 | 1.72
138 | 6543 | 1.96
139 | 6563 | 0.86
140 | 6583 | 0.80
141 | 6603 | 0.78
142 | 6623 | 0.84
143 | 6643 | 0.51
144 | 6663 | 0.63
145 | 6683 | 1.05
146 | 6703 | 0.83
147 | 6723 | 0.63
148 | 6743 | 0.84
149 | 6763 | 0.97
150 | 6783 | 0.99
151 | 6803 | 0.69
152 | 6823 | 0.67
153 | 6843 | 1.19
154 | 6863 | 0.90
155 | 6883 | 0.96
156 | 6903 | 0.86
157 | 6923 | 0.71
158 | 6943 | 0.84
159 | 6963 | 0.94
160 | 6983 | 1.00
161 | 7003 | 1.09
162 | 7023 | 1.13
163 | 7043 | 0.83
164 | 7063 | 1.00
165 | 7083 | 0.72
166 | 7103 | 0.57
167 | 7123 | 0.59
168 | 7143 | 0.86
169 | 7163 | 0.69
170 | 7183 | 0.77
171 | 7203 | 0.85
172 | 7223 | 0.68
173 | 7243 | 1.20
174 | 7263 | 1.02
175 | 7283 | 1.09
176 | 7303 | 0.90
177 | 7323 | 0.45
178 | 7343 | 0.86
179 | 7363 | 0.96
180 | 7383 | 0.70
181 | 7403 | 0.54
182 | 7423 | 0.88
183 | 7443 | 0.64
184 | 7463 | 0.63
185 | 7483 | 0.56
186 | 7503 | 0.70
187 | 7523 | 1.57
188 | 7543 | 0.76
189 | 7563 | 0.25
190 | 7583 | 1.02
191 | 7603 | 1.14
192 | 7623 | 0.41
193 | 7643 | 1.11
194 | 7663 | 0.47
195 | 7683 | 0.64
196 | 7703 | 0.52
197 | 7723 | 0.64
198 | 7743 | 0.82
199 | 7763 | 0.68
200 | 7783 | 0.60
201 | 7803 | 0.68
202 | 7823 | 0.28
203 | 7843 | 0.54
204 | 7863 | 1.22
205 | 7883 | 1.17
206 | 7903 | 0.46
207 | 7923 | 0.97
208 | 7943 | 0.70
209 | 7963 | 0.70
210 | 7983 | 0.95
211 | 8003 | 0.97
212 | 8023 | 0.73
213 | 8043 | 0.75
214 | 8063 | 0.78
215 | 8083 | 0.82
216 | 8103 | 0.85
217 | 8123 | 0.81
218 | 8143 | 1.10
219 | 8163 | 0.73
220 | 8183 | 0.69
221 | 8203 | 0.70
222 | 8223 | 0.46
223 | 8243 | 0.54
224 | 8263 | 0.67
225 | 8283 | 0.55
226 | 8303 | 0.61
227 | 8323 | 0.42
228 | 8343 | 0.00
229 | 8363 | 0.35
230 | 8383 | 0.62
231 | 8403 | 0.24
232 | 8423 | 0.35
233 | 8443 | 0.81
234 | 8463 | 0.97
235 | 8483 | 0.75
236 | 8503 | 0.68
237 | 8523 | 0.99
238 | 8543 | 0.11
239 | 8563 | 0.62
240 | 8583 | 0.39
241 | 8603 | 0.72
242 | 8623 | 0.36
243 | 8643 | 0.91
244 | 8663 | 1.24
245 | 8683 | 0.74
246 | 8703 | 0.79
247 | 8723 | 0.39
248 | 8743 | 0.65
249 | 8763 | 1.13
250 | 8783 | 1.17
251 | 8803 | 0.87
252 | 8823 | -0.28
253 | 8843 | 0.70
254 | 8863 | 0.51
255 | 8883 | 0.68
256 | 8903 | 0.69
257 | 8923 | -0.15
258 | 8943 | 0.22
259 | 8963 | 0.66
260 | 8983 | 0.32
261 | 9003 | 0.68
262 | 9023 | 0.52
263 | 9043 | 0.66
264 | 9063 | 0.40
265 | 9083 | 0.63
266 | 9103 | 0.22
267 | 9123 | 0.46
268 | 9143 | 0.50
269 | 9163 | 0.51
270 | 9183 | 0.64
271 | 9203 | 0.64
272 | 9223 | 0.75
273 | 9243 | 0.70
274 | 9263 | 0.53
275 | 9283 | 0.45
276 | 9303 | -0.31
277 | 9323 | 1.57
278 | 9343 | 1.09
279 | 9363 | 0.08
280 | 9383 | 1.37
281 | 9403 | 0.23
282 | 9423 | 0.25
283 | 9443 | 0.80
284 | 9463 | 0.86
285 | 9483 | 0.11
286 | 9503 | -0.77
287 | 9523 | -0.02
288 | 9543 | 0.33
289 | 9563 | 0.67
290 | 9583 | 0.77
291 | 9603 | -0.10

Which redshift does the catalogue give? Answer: 0.752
